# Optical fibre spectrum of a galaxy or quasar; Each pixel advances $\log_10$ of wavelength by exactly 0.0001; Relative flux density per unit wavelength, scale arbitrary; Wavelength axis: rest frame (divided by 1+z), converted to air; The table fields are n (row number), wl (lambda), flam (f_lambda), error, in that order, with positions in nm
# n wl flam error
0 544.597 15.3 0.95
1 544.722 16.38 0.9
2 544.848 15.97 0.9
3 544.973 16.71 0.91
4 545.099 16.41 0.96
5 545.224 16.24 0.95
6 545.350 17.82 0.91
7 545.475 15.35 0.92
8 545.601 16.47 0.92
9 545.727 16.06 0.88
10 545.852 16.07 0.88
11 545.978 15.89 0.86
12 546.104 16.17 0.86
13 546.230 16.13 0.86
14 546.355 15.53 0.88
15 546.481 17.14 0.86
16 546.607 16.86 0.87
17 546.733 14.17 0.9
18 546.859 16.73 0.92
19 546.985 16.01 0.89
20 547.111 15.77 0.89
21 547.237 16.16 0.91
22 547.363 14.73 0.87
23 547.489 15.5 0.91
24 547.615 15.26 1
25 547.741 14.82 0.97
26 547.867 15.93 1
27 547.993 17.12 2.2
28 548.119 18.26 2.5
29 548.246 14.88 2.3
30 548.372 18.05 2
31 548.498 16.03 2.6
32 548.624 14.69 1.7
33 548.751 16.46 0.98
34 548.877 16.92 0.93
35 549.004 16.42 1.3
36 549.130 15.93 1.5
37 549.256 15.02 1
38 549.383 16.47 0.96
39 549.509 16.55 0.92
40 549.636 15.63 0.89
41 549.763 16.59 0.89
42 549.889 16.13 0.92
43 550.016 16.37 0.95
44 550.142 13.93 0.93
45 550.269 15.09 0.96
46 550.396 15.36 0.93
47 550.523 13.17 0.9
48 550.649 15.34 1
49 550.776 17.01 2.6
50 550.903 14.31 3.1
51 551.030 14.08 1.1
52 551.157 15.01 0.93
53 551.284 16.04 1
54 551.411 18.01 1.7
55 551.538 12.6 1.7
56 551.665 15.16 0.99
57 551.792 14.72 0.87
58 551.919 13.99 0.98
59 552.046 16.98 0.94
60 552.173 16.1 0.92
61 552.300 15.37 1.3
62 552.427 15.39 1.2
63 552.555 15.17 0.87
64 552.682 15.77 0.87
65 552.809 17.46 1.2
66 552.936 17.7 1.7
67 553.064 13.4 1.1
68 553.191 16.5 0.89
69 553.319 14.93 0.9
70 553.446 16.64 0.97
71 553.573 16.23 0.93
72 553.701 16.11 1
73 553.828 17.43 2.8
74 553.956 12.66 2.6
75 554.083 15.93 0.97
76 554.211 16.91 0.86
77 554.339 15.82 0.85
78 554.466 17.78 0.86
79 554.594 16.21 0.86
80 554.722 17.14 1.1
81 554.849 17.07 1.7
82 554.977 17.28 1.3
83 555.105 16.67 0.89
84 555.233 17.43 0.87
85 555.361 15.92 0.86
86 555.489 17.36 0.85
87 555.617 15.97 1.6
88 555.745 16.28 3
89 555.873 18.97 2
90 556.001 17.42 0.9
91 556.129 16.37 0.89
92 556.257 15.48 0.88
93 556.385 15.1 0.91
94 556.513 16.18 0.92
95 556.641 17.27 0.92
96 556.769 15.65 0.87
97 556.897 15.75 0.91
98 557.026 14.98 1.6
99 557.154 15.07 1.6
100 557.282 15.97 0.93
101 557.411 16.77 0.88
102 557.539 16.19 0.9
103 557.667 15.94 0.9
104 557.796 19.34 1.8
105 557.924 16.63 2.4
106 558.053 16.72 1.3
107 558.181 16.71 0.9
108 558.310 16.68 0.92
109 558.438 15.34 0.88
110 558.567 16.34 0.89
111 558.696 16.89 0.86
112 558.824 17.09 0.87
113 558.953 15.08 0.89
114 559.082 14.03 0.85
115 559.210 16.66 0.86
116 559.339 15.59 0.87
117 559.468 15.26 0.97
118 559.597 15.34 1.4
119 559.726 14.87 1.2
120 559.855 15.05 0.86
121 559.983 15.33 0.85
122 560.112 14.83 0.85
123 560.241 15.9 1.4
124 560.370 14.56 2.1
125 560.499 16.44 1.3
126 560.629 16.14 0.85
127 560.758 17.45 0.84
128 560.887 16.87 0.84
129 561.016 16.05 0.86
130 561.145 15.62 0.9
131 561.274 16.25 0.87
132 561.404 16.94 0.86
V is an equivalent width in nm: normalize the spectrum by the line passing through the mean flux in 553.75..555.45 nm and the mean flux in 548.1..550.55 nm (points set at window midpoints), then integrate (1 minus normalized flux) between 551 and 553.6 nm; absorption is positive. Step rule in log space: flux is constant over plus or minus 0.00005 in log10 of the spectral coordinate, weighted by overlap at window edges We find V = 0.10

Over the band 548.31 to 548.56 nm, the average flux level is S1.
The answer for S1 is 17.1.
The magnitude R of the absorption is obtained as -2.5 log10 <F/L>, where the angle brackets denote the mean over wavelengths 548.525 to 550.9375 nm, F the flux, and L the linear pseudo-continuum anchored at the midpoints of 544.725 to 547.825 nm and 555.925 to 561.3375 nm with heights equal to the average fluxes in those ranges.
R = 0.02 mag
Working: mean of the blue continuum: 16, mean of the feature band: 15.7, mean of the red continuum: 16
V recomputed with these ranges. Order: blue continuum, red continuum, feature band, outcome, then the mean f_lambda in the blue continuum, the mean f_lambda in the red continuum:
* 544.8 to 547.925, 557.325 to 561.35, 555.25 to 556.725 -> -0.05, 16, 16.1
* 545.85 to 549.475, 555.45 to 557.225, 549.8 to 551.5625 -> 0.09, 16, 16.3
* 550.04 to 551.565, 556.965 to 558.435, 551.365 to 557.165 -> -0.13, 15.1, 16.4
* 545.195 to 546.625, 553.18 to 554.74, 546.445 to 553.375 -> 0.21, 16.3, 16.1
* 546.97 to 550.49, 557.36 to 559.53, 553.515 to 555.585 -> -0.04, 15.9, 16.3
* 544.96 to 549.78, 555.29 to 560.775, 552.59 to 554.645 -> 0.00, 16.1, 16.1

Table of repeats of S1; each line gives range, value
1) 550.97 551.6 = 15.2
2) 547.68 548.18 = 16.5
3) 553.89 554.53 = 15.8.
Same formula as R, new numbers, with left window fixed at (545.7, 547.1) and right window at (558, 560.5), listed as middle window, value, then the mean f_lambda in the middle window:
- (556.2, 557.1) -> 0.001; 15.8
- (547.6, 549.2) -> -0.016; 16.2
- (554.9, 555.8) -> -0.058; 16.7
